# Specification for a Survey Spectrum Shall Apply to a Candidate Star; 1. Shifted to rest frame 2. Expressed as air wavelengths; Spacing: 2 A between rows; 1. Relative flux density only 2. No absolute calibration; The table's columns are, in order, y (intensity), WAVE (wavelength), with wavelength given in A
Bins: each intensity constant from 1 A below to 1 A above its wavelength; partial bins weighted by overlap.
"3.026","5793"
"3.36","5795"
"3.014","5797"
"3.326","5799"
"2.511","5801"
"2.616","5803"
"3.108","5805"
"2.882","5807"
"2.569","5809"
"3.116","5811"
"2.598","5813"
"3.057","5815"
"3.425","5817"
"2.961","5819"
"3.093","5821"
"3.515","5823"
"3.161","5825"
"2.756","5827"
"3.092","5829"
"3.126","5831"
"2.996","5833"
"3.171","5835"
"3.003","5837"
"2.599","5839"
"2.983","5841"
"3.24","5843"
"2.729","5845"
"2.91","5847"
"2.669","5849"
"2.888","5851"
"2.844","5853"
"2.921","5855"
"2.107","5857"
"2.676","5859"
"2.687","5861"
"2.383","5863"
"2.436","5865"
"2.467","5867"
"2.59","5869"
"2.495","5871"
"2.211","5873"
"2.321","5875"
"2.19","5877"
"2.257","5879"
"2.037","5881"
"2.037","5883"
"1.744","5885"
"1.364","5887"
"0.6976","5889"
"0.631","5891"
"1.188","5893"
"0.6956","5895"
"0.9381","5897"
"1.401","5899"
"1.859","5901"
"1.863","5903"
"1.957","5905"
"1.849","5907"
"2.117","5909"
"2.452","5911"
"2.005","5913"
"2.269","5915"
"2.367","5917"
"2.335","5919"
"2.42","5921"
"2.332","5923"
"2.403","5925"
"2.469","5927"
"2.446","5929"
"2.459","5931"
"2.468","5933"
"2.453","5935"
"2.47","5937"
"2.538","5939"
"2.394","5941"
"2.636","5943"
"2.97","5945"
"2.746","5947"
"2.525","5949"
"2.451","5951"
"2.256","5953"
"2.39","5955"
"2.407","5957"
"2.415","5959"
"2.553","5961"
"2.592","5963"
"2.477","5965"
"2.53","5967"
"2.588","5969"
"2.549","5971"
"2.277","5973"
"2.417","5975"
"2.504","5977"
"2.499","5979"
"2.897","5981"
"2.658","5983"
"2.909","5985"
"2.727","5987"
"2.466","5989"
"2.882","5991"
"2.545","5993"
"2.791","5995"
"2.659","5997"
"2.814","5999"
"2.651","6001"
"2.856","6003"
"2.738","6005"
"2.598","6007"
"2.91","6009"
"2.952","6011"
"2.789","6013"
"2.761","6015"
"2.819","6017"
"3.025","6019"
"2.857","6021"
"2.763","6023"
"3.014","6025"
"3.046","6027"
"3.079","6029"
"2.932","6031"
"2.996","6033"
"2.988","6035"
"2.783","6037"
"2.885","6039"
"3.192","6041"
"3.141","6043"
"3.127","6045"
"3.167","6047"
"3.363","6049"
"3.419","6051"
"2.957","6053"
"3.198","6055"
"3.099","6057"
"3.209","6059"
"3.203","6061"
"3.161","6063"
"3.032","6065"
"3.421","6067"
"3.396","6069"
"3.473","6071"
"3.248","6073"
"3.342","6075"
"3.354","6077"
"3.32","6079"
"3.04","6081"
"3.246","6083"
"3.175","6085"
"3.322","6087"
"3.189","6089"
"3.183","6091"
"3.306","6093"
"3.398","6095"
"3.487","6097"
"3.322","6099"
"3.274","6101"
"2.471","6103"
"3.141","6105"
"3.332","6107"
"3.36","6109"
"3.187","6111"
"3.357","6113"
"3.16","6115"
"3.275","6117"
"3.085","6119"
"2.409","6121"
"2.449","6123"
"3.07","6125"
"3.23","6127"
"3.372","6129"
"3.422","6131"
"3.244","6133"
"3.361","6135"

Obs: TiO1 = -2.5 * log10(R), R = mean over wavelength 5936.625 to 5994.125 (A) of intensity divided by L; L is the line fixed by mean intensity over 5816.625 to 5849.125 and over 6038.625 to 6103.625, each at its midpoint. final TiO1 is 0.22 mag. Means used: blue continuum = 3.03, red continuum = 3.22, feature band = 2.56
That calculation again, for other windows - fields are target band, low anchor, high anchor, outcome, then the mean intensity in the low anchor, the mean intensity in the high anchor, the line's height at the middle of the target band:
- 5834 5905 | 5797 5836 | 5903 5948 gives 0.232 mag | 3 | 2.38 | 2.7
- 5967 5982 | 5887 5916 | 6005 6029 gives -0.064 mag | 1.56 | 2.87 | 2.39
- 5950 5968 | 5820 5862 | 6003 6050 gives 0.196 mag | 2.91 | 2.95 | 2.94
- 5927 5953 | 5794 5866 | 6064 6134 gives 0.193 mag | 2.9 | 3.2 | 3.03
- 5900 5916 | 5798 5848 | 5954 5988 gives 0.315 mag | 2.98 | 2.55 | 2.74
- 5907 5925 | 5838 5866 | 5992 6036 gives 0.216 mag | 2.72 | 2.84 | 2.77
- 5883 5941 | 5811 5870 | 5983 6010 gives 0.396 mag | 2.87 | 2.73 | 2.81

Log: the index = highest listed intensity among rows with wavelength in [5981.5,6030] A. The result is 3.079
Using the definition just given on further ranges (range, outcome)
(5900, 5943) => 2.636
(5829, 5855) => 3.24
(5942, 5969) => 2.97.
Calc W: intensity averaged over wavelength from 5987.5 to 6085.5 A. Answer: 3.02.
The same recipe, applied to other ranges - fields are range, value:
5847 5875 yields 2.57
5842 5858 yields 2.79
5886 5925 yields 1.74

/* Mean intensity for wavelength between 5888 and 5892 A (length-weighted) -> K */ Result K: 0.664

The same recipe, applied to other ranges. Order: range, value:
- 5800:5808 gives 2.78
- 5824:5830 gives 3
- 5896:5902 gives 1.4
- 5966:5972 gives 2.56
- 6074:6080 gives 3.34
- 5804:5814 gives 2.85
